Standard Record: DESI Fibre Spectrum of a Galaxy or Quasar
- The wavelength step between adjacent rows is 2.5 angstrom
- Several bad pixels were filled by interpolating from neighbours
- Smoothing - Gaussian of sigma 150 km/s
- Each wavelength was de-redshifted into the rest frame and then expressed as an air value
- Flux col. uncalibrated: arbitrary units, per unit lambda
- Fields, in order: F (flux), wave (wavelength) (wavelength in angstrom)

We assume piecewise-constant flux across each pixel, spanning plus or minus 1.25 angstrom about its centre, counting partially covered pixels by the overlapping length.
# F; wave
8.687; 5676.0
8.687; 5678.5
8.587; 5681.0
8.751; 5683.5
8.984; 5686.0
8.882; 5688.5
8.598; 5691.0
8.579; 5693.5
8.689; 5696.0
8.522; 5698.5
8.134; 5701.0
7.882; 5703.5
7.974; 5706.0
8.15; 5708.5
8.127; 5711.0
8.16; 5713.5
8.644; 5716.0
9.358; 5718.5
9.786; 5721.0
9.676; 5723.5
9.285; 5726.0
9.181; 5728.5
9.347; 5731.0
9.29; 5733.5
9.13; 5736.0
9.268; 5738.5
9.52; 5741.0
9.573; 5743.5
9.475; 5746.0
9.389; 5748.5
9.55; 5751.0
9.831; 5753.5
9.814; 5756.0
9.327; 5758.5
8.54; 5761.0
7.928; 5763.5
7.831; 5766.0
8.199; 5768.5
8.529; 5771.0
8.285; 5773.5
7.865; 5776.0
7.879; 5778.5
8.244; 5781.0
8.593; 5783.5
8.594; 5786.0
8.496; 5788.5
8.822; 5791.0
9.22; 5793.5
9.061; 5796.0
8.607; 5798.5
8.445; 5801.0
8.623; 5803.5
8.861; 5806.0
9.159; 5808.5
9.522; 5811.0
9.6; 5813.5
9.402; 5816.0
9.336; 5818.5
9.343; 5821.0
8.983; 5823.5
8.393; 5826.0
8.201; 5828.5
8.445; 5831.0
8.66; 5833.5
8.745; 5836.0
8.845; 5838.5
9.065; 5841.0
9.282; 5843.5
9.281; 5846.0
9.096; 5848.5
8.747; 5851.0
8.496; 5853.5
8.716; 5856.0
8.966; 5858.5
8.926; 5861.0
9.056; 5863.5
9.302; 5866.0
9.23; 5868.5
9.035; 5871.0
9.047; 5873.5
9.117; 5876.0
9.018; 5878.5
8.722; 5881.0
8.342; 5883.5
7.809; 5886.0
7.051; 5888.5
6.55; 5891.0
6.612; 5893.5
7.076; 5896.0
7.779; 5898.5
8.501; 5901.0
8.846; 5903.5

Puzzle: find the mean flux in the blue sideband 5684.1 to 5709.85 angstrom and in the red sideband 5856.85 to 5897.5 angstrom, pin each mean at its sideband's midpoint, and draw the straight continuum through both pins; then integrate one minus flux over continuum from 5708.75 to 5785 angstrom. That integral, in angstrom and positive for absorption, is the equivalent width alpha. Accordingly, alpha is -4.4 angstrom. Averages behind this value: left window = 8.45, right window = 8.37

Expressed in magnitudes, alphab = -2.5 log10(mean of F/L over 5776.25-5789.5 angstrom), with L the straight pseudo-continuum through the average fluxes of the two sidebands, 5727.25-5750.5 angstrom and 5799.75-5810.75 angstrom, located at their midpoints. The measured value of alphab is 0.09 mag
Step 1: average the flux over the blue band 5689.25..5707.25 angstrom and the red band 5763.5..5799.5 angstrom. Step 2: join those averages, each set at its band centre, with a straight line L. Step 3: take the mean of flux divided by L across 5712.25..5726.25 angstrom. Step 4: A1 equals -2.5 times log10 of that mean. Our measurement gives -0.095 mag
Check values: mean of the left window 8.35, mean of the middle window 9.14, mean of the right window 8.43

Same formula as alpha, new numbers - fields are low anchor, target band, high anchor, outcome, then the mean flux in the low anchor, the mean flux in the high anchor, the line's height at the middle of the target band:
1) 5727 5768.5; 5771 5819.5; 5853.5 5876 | 1.8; 9.16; 9.01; 9.1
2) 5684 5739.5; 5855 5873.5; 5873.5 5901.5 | -2.3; 8.8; 7.91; 8.02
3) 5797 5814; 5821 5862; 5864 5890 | -0.1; 8.95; 8.66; 8.8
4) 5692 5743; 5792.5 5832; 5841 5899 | -1.4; 8.84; 8.51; 8.64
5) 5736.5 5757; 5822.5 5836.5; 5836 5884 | 0.9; 9.53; 8.97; 9.12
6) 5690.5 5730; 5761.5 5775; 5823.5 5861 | 0.9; 8.68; 8.79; 8.73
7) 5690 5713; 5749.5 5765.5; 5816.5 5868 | -1.1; 8.29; 8.91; 8.53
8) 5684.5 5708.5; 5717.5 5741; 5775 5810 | -2.4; 8.46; 8.62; 8.51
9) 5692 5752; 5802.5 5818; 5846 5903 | -1.0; 8.94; 8.44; 8.65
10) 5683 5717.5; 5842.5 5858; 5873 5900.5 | -1.8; 8.43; 7.91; 8.01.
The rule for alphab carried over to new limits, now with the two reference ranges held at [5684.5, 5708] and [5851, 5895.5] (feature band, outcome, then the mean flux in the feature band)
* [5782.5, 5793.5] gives -0.03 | 8.69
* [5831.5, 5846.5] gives -0.06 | 8.94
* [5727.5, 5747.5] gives -0.11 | 9.35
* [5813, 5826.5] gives -0.09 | 9.2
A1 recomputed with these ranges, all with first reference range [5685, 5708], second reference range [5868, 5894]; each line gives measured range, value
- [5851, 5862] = -0.06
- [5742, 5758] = -0.14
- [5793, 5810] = -0.06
